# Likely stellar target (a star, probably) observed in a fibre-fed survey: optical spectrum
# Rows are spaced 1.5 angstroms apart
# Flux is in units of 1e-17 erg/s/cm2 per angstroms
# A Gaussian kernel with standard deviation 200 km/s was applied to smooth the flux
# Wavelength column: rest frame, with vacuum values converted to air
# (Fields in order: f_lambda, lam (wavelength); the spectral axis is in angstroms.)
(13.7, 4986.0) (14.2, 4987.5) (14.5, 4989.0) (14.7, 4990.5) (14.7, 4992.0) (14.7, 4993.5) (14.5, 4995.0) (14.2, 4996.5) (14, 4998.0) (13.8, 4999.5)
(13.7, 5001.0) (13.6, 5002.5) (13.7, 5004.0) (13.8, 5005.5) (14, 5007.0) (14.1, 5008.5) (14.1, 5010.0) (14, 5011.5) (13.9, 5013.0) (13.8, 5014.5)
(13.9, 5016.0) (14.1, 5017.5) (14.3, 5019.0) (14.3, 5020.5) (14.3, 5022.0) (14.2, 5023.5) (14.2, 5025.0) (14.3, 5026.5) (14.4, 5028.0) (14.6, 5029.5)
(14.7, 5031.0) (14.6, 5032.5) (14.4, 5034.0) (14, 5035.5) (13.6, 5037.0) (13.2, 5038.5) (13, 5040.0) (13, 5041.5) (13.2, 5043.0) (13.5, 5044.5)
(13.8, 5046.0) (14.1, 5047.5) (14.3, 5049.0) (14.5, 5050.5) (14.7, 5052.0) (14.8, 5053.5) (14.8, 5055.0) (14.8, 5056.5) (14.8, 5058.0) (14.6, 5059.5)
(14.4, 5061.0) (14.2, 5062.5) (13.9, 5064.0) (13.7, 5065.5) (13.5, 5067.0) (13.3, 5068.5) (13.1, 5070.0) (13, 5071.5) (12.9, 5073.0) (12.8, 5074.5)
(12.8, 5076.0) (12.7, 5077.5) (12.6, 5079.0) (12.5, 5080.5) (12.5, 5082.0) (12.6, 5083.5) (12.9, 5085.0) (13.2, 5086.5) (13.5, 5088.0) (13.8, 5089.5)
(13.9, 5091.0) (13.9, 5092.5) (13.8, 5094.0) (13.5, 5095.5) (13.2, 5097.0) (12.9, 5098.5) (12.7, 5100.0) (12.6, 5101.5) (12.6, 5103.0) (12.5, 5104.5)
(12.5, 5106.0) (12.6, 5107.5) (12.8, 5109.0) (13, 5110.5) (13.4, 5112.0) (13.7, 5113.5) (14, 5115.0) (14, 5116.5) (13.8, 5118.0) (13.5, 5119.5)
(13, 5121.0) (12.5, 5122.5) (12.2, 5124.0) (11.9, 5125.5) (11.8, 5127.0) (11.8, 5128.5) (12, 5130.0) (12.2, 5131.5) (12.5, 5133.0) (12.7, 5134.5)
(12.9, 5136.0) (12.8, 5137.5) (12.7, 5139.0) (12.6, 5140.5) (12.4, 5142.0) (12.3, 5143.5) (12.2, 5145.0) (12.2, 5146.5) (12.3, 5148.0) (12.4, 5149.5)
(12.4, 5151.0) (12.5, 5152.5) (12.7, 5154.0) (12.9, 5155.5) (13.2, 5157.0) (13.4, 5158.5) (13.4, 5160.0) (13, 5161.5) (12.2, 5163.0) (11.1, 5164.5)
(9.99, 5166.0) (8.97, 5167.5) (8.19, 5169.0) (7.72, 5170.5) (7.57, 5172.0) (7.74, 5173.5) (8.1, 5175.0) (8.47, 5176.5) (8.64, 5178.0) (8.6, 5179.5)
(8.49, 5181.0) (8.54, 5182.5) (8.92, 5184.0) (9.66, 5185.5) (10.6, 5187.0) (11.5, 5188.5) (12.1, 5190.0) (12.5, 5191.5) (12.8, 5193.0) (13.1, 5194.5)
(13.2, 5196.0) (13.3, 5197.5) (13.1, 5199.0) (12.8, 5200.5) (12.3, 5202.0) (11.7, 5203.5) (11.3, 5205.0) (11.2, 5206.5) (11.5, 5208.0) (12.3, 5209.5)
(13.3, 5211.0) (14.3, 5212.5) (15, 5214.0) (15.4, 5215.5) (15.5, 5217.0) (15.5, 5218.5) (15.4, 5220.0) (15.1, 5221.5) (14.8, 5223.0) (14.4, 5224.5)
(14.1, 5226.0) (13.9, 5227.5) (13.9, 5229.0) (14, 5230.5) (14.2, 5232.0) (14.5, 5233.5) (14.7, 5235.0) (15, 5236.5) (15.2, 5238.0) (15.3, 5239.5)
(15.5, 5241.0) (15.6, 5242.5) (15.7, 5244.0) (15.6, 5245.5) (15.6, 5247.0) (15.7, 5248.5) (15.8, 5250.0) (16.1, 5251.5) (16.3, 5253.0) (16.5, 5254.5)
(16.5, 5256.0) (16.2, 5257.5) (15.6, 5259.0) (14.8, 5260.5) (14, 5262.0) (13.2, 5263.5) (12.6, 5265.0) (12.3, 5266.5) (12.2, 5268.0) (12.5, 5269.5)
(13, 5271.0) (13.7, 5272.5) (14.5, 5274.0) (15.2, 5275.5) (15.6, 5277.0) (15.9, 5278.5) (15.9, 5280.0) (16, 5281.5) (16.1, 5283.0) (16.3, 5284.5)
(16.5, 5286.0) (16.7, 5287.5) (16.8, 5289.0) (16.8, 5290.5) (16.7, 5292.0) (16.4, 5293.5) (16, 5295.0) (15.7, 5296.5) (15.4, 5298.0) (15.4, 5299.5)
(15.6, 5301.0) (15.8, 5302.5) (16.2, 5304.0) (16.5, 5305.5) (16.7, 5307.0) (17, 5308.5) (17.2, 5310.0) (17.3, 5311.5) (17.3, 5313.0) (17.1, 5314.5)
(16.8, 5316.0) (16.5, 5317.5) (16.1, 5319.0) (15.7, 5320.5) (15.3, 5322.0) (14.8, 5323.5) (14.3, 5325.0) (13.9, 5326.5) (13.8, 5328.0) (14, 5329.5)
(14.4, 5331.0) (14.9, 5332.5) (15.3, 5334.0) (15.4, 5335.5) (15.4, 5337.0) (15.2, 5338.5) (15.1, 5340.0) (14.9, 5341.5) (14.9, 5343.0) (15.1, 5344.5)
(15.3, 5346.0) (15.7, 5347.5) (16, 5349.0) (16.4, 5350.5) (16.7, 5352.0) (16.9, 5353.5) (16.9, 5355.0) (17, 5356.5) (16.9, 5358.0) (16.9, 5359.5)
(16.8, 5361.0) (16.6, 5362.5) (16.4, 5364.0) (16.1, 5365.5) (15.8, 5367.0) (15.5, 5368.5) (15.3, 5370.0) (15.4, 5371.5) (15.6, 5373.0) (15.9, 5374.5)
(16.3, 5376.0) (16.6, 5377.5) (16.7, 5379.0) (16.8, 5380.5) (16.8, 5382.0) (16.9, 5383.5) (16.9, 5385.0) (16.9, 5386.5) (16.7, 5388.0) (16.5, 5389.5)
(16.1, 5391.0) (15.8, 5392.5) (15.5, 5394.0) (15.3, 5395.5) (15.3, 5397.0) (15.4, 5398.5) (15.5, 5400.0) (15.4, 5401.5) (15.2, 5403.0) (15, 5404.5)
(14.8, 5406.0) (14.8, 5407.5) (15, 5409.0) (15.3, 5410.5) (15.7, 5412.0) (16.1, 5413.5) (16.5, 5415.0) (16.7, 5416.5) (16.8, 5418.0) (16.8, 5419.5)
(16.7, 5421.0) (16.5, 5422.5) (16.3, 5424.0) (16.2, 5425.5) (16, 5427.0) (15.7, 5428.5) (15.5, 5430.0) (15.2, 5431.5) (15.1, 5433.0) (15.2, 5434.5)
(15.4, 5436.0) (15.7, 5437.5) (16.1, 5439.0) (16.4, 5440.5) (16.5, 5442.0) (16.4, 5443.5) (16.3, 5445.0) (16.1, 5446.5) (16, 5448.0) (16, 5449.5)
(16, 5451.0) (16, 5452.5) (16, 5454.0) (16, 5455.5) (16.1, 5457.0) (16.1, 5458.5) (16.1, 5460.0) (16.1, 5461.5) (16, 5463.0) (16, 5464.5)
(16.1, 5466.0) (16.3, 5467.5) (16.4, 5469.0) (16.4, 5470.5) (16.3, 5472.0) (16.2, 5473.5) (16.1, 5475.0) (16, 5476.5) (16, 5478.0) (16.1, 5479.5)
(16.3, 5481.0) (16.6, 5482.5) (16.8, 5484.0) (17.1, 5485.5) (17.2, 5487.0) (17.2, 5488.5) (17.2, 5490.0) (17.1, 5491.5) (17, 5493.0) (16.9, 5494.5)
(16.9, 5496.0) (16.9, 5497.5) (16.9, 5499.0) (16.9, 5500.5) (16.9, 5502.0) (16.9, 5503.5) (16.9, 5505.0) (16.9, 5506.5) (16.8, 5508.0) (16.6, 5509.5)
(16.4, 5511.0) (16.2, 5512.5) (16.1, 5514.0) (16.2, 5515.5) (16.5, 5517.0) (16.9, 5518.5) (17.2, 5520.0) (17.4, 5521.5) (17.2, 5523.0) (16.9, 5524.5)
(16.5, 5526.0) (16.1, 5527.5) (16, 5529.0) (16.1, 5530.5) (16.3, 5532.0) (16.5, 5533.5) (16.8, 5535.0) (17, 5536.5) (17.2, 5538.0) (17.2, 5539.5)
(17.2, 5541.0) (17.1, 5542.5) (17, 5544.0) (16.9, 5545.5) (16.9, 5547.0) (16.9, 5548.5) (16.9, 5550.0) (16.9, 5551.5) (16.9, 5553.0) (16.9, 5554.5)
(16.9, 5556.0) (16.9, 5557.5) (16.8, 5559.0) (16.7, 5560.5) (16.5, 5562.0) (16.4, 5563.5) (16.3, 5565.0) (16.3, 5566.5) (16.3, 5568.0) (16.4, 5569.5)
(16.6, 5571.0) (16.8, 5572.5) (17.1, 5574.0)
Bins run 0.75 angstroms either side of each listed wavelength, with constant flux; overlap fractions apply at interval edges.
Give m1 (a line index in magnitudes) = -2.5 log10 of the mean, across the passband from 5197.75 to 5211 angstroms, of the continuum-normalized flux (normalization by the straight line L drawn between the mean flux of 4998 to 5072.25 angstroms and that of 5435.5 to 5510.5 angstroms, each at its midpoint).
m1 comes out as 0.23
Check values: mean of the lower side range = 14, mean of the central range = 12.1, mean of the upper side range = 16.4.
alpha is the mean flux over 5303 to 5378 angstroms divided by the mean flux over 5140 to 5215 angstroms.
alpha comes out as 1.39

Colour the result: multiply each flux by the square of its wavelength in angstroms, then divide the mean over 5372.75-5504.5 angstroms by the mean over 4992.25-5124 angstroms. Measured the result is 1.37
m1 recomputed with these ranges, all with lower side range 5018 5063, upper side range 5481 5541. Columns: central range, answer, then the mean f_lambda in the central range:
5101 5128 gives 0.13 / 12.9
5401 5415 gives 0.06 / 15.3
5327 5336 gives 0.09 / 14.6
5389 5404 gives 0.04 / 15.6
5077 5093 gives 0.11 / 13.1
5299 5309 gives -0.04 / 16.2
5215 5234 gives 0.04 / 14.7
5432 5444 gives 0.04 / 15.8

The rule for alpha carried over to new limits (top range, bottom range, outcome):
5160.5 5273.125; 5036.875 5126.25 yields 0.97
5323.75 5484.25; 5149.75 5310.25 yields 1.16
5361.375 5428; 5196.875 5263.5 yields 1.10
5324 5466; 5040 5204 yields 1.27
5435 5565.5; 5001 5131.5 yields 1.22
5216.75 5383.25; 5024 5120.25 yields 1.14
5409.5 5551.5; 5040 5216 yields 1.32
